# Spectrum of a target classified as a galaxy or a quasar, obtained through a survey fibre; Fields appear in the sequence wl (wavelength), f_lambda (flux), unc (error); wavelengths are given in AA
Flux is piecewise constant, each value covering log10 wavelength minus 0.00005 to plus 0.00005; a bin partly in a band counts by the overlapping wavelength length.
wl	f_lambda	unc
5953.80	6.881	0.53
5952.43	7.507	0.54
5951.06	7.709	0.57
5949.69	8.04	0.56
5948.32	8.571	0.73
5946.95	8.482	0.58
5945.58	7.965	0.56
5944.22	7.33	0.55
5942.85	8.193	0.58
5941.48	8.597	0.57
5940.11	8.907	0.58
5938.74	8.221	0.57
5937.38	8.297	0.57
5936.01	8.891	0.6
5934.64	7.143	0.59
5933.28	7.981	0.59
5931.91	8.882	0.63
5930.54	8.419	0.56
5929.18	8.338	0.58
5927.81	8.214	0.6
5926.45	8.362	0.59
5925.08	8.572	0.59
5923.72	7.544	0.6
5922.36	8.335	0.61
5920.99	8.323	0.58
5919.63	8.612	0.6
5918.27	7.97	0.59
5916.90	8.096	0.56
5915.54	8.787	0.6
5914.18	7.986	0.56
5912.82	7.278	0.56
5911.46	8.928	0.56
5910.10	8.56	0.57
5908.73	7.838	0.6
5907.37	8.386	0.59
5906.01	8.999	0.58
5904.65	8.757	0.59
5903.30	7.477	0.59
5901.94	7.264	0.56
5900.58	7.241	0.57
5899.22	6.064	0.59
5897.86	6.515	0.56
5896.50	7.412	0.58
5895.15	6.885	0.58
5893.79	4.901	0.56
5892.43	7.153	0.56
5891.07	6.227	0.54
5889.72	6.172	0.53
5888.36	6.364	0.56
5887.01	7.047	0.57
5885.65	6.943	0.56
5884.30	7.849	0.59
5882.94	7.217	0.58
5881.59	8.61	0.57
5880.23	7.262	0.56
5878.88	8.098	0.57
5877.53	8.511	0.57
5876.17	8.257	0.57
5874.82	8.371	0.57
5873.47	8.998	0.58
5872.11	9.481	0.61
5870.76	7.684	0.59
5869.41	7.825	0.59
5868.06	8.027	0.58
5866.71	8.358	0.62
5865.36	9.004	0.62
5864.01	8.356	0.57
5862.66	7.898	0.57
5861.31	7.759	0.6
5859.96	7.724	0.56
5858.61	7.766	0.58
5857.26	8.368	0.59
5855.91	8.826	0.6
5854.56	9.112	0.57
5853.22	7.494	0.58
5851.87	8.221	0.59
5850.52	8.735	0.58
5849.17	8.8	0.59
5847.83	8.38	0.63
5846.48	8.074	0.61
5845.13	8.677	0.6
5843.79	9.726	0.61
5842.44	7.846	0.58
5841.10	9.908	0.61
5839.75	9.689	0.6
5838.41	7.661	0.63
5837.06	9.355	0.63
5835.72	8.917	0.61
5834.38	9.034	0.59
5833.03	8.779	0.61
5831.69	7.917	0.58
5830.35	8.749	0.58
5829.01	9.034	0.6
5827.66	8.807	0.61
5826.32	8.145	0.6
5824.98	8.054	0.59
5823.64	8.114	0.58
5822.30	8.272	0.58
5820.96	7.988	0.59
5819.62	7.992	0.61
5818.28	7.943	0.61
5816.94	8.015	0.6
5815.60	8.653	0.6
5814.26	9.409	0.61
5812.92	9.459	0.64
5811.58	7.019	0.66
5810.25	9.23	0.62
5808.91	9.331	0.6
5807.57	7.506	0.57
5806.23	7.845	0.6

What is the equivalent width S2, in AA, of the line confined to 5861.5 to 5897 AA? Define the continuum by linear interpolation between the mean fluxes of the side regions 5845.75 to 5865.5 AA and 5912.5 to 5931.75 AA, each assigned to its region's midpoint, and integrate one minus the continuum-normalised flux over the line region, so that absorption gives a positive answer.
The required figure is 2.64 AA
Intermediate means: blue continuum 8.28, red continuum 8.24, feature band 7.65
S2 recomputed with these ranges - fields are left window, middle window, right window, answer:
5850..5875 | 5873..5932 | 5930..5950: 3.8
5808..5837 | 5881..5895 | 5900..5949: 2.5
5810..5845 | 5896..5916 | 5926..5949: 1.3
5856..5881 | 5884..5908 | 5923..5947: 3.4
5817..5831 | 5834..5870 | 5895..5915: -1.7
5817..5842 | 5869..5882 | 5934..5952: 0.1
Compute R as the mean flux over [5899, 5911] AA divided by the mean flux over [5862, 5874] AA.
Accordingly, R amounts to 0.94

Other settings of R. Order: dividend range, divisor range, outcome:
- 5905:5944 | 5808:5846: 0.96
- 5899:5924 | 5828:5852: 0.92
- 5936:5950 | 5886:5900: 1.28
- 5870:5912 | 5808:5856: 0.88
